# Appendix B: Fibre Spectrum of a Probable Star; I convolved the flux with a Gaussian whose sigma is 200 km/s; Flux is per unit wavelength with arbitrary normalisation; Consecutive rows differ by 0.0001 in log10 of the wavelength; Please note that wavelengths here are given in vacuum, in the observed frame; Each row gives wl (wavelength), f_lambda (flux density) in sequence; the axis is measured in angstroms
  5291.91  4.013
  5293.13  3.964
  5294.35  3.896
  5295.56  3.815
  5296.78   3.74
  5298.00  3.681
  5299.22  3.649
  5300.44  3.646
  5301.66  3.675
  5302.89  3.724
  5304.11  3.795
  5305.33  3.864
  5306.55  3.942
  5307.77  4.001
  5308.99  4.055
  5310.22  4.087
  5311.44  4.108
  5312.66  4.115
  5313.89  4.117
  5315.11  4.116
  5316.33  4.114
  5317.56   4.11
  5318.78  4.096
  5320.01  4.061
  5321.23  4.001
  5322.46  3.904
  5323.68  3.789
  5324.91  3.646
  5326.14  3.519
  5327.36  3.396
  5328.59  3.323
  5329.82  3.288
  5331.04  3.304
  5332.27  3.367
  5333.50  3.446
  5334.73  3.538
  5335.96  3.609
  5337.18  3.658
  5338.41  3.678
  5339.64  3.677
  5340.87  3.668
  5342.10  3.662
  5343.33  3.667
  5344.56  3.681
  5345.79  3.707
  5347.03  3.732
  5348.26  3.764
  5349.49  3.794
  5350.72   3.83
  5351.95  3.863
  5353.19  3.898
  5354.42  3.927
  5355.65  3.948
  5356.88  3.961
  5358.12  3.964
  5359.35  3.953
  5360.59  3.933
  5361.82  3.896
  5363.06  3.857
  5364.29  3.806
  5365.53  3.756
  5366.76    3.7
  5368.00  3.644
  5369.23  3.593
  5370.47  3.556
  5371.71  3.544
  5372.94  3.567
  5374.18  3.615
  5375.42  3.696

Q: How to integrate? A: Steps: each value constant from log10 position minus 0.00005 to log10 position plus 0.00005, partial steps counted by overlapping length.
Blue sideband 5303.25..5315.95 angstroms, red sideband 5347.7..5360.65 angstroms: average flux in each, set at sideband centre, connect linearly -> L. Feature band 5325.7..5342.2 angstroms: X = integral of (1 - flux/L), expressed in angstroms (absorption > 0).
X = 1.9 angstroms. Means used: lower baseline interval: 4.02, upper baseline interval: 3.89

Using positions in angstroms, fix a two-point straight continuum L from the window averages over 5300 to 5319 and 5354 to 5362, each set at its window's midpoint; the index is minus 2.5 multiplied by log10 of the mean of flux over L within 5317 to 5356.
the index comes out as 0.07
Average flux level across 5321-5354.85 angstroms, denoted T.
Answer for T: 3.65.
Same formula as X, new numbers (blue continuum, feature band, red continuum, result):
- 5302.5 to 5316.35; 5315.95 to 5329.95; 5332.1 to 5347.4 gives 0.2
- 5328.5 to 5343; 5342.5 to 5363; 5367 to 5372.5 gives -1.6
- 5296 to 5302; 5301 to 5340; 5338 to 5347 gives -1.1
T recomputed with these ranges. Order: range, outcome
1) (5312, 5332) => 3.8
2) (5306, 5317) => 4.07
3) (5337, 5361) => 3.8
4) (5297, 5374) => 3.77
